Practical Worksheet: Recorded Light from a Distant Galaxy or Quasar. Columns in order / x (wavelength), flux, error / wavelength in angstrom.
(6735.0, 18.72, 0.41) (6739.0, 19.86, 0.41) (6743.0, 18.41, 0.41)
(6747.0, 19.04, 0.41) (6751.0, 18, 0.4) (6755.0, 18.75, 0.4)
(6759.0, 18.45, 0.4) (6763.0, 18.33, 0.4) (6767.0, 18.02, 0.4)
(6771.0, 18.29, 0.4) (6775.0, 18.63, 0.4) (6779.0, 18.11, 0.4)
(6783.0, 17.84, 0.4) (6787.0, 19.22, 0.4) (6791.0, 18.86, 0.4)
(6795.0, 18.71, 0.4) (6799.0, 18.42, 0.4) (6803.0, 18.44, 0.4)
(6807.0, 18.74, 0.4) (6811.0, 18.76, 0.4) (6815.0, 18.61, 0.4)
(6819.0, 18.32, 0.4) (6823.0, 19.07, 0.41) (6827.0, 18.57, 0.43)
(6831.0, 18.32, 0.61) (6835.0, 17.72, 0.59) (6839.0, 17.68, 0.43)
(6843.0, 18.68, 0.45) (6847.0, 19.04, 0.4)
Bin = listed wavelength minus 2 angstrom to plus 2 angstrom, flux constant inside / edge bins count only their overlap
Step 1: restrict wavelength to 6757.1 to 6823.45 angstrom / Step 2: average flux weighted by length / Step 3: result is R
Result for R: 18.5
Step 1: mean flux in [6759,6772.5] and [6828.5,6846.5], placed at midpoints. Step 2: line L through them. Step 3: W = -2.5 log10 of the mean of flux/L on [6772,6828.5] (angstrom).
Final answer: -0.02 mag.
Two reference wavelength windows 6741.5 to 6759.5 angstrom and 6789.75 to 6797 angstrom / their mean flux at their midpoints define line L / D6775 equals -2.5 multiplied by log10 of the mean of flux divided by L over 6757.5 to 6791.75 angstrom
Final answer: 0.02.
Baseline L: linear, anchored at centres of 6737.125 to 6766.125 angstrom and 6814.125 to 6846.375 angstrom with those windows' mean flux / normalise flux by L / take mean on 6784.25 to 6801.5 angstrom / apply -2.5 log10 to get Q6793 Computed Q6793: -0.01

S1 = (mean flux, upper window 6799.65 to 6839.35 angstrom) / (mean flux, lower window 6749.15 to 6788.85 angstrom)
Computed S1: 1.00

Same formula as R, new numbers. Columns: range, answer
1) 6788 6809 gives 18.7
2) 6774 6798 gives 18.6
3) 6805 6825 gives 18.7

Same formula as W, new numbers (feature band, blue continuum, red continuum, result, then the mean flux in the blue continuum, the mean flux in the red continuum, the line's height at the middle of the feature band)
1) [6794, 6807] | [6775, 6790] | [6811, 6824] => 0.00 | 18.5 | 18.7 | 18.6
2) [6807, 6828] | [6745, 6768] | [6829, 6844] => -0.03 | 18.4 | 18.1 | 18.2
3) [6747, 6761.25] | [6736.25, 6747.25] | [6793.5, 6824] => 0.03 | 19.1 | 18.6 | 19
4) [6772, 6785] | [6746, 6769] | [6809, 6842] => 0.01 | 18.4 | 18.4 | 18.4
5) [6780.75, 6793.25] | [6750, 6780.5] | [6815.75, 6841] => -0.02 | 18.3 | 18.3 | 18.3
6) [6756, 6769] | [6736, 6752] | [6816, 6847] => 0.03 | 18.9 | 18.4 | 18.8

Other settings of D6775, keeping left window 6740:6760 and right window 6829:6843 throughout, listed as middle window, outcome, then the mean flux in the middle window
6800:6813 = -0.02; 18.6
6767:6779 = 0.01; 18.3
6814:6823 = -0.03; 18.6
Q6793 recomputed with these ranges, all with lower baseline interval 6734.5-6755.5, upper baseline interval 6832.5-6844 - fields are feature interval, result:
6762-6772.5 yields 0.02 mag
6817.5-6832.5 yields -0.03 mag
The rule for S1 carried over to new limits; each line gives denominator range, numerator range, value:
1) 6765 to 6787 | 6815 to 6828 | 1.02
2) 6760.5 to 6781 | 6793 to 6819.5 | 1.02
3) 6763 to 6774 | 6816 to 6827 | 1.02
